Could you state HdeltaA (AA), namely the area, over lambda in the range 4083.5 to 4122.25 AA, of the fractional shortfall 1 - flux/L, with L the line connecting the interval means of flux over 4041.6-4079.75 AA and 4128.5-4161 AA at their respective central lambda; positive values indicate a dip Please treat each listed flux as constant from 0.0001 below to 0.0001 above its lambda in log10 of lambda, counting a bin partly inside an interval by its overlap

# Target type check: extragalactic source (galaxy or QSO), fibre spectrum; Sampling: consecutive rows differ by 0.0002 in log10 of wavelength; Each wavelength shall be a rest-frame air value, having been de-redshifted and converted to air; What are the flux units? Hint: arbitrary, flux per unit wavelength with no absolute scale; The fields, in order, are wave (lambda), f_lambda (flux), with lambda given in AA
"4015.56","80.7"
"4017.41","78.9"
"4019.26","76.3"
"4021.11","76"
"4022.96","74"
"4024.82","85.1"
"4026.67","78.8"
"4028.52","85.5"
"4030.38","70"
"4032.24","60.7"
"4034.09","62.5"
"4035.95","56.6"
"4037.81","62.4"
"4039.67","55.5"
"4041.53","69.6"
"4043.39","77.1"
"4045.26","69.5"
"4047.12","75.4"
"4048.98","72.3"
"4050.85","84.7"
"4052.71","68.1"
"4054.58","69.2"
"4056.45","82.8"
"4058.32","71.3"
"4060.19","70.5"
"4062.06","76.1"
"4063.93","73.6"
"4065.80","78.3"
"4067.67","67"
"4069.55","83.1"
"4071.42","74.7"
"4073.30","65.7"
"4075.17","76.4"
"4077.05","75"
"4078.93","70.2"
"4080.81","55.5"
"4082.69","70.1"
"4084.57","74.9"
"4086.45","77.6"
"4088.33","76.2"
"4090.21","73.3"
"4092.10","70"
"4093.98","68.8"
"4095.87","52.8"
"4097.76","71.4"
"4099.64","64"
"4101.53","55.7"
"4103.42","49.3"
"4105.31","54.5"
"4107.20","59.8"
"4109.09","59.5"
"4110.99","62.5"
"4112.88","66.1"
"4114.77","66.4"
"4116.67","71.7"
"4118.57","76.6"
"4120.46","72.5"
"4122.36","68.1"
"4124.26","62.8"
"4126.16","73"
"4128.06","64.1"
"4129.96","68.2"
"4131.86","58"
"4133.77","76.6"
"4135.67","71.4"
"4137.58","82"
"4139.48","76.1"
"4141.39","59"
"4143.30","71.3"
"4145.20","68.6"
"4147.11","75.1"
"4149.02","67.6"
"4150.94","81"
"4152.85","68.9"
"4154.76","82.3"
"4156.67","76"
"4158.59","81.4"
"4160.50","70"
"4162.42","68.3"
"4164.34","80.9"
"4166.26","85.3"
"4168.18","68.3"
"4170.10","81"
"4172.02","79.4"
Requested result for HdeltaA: 3.7 AA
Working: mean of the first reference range 74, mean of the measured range 66.2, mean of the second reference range 72.5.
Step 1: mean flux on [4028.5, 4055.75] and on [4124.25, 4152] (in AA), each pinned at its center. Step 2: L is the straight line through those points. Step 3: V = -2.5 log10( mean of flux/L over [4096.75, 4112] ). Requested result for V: 0.17 mag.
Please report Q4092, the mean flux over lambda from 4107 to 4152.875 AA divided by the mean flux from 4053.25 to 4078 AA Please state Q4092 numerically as 0.94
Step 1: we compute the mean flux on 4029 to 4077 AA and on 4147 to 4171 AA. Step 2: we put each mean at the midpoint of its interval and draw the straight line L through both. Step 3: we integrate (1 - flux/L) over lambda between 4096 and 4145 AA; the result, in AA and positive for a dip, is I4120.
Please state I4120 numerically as 5.2 AA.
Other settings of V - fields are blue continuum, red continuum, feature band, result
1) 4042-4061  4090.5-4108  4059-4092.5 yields -0.08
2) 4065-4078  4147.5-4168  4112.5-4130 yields 0.09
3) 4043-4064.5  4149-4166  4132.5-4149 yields 0.05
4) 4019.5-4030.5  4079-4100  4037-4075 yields 0.02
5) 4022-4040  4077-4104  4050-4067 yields -0.10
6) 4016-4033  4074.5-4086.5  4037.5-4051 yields 0.06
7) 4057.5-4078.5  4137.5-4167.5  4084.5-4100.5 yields 0.06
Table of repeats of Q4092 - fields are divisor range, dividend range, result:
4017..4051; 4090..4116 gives 0.87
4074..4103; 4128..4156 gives 1.05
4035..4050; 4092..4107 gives 0.89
